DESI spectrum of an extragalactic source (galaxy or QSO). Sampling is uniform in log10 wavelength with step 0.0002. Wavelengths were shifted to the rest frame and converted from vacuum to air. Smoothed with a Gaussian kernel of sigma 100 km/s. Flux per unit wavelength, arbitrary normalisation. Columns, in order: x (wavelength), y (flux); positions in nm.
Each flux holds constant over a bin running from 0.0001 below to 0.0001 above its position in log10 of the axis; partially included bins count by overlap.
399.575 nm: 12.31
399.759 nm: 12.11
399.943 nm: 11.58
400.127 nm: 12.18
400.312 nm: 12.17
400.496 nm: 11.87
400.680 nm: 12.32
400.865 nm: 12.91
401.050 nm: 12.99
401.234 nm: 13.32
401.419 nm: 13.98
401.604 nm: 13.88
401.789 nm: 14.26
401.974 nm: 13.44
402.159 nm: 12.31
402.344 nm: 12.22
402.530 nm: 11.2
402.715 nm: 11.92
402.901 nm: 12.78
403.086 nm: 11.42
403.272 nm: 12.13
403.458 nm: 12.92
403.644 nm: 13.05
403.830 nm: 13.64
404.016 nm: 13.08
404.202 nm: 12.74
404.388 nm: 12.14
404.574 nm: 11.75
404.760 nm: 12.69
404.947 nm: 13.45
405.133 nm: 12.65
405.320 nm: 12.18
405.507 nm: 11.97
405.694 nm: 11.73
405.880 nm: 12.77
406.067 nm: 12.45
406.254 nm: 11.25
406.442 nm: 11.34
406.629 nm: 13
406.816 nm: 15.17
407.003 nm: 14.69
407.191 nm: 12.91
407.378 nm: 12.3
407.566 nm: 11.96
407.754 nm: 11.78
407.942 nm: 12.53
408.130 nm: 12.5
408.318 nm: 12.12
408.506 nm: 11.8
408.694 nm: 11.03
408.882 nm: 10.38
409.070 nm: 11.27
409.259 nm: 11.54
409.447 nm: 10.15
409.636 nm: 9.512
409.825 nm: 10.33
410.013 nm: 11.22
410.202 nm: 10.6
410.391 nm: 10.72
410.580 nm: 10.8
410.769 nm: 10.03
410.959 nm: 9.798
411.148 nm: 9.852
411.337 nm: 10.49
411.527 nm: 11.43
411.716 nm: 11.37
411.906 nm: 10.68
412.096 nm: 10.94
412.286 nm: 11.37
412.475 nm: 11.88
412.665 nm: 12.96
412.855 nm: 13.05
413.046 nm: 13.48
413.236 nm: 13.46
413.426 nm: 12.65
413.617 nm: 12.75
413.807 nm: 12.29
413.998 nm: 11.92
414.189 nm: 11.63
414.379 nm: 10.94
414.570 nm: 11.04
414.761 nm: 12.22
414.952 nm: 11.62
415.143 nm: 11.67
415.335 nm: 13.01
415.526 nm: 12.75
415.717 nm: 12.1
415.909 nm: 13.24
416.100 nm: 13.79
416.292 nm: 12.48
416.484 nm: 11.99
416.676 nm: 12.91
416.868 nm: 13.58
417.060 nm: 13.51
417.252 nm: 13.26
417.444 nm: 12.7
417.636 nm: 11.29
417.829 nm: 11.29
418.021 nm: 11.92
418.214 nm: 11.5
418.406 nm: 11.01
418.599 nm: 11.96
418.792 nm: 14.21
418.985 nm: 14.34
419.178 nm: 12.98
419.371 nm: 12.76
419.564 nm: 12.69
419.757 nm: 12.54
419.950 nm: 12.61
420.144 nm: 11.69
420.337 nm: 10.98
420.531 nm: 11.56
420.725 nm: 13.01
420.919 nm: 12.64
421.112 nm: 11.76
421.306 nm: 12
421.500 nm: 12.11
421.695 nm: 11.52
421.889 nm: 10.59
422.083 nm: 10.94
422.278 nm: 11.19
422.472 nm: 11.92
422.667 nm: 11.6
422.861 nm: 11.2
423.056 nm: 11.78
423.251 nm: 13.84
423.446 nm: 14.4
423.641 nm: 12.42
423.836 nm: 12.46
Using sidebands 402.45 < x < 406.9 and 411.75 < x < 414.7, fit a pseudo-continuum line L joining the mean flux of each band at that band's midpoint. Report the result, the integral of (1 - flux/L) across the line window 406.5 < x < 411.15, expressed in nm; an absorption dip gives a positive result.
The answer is 0.28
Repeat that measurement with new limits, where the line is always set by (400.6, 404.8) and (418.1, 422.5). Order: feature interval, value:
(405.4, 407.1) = -0.01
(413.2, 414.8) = 0.04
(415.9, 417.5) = -0.11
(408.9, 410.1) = 0.18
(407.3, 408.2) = 0.03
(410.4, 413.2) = 0.25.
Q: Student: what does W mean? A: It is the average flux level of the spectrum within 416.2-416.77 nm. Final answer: 12.4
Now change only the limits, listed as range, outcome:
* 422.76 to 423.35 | 12.3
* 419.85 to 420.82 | 12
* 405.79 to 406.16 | 12.6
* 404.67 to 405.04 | 13.1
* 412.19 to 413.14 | 12.5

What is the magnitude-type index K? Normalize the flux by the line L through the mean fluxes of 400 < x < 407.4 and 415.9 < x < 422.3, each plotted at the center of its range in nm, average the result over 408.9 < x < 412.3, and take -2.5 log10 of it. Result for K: 0.18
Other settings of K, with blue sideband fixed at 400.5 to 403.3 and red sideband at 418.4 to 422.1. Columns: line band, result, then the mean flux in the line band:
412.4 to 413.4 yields -0.045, 13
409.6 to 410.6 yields 0.183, 10.6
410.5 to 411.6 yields 0.202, 10.4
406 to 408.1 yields -0.006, 12.7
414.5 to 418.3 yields -0.005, 12.4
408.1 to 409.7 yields 0.131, 11.1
